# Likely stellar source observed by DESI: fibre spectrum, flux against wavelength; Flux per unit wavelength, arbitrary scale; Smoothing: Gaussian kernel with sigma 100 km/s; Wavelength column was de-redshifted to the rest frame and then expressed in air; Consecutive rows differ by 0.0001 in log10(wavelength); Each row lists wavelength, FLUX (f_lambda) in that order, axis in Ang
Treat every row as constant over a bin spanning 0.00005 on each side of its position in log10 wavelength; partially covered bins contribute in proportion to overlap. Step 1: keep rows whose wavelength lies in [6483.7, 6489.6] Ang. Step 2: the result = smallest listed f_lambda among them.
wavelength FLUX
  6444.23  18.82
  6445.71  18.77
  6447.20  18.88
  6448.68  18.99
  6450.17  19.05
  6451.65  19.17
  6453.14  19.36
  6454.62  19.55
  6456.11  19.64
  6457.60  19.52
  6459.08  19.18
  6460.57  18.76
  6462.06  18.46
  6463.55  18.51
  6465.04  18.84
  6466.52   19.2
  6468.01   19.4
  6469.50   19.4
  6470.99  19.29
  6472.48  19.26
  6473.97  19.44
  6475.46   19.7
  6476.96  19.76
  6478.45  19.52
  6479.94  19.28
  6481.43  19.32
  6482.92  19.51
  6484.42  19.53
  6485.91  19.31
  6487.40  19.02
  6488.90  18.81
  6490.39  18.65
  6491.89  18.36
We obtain 18.81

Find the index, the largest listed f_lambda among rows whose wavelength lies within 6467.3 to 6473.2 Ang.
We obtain 19.4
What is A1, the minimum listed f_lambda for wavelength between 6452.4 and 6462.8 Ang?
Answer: 18.46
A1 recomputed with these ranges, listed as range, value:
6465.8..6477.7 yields 19.2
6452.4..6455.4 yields 19.36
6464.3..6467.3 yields 18.84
